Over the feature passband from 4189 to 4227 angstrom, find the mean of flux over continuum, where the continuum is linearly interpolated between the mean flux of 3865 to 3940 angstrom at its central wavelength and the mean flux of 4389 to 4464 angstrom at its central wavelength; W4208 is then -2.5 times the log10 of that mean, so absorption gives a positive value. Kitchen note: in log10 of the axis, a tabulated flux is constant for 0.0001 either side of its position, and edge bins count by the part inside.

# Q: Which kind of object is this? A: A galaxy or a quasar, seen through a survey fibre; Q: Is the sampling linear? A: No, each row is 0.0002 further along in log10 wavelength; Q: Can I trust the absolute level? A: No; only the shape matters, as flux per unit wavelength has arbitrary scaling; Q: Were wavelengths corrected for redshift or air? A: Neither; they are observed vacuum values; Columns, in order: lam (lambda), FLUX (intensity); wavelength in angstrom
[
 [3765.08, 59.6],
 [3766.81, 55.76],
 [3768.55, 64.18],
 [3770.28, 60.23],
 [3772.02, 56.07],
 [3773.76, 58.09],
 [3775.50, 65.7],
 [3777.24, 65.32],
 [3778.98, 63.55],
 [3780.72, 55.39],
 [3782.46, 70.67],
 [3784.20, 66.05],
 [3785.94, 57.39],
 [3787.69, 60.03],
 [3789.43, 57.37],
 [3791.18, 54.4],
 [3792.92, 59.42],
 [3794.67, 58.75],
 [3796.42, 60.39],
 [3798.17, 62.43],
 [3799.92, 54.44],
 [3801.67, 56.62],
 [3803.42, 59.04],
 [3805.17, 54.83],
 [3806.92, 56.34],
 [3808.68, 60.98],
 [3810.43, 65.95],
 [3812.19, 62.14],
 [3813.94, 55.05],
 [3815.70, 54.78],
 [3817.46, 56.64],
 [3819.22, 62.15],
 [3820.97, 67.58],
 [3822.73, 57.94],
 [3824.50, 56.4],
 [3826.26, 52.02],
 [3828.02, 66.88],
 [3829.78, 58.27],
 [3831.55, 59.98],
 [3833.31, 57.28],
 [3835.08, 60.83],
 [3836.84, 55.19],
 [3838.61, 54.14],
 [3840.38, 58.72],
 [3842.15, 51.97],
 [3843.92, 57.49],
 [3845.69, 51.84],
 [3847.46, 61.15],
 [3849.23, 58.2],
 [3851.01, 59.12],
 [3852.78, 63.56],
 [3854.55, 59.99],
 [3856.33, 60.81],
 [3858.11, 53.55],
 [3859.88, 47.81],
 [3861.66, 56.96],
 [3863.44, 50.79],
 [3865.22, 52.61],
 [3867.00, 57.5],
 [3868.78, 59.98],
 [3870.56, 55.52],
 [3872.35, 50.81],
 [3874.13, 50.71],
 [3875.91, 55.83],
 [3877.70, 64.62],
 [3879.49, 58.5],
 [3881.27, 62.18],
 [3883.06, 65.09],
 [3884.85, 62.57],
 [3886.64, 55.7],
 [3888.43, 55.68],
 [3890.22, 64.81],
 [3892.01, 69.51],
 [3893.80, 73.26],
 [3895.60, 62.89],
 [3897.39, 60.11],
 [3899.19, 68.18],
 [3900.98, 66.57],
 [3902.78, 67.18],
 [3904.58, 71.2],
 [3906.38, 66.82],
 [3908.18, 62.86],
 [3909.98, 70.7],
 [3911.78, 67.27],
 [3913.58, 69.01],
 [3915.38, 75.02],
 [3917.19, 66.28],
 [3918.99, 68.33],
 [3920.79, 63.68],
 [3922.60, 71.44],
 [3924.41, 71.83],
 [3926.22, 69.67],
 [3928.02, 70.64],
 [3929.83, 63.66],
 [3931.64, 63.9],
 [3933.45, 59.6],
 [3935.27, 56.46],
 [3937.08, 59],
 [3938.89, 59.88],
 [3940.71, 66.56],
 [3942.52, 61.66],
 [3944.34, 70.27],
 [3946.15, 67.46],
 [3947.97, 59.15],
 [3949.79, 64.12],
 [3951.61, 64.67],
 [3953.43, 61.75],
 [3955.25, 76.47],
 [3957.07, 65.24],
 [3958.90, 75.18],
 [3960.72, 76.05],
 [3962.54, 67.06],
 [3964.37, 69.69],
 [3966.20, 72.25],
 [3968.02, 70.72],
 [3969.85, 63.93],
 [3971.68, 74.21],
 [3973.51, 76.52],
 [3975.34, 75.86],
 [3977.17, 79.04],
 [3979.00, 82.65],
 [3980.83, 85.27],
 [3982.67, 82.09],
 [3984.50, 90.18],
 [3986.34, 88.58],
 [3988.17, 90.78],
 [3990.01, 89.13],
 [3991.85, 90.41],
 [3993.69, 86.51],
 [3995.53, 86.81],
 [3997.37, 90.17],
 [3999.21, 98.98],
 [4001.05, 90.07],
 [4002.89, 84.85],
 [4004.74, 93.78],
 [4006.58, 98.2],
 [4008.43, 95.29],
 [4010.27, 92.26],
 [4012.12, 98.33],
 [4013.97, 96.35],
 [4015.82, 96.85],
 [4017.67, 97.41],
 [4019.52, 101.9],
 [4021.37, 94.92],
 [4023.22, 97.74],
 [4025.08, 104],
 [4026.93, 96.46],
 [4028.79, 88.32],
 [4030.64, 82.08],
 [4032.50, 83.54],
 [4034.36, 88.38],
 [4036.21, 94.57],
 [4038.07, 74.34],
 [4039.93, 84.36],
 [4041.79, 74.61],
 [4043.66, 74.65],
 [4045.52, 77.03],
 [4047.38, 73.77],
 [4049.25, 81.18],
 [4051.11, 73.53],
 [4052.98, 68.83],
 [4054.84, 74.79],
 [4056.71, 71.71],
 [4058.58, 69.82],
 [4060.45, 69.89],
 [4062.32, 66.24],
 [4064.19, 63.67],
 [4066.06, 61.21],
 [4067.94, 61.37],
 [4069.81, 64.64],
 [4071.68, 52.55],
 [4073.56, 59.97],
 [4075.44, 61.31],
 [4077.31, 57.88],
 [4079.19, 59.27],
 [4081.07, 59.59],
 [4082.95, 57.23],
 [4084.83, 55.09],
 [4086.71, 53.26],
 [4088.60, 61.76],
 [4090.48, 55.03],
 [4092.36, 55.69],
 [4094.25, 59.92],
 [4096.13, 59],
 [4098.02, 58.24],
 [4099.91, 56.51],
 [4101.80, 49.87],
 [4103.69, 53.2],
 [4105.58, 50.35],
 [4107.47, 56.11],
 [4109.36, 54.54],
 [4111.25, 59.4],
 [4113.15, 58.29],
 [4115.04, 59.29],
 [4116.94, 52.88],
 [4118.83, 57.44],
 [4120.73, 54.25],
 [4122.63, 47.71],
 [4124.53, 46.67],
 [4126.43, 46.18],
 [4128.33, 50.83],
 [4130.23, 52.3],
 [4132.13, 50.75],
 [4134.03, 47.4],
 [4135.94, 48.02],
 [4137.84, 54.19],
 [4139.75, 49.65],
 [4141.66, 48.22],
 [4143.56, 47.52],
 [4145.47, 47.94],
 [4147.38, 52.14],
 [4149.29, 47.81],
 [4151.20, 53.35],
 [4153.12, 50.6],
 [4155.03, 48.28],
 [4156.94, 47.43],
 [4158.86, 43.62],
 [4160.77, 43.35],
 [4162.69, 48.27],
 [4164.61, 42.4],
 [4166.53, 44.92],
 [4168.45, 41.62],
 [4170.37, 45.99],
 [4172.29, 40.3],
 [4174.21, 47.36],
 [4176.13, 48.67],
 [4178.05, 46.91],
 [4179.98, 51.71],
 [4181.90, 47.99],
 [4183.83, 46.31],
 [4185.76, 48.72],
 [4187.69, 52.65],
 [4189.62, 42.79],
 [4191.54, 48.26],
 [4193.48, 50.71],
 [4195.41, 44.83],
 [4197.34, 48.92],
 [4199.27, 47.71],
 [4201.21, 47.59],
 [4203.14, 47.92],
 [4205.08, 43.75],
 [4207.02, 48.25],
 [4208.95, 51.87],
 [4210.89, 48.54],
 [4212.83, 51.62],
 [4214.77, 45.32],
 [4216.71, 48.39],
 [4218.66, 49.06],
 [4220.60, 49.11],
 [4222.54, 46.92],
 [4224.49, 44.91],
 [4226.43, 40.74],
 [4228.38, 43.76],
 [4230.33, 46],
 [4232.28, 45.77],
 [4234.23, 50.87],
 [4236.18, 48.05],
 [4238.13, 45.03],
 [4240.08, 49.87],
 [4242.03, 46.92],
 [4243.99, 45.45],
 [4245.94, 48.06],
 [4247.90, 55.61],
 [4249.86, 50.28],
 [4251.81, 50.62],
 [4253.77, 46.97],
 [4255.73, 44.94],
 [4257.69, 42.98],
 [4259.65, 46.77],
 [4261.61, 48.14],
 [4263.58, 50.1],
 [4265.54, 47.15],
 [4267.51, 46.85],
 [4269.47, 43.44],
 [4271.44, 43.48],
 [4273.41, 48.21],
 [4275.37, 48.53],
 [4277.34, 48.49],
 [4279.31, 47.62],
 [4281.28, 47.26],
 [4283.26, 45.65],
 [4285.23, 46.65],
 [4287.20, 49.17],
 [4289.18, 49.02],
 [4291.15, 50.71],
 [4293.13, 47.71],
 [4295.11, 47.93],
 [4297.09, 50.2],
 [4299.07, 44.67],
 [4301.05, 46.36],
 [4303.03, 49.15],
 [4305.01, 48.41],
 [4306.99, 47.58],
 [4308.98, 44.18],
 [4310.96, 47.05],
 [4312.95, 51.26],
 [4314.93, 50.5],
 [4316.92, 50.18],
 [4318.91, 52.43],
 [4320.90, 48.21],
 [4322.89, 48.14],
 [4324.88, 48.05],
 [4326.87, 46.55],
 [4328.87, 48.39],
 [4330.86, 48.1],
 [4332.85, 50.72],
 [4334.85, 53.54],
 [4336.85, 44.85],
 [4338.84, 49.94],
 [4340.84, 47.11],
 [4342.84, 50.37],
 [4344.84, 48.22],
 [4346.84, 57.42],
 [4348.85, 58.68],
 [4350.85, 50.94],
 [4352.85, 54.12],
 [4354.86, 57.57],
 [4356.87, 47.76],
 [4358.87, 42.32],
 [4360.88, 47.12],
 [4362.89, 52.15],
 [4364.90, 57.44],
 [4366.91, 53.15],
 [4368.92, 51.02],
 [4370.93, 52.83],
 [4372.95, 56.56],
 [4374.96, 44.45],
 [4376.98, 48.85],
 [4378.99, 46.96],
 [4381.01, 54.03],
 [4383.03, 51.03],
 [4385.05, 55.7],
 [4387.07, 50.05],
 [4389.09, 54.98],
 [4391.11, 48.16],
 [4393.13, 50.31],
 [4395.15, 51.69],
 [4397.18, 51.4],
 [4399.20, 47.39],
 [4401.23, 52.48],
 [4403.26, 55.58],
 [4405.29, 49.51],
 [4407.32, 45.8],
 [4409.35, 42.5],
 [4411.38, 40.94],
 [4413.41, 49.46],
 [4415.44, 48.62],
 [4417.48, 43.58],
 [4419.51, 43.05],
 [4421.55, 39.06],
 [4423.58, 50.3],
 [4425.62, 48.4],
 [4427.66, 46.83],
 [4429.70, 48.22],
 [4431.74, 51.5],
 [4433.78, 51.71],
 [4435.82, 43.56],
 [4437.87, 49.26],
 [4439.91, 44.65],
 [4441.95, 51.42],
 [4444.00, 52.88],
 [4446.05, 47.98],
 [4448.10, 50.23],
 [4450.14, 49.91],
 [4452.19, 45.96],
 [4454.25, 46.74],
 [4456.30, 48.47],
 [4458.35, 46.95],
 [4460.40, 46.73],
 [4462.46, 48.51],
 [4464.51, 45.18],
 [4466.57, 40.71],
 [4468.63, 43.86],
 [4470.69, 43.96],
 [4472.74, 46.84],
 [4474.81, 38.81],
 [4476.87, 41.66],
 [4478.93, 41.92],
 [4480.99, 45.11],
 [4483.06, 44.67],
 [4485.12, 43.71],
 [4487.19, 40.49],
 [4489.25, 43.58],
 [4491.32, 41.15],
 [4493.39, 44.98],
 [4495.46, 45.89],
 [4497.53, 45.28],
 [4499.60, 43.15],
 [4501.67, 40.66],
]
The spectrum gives 0.15 mag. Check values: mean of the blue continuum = 63.6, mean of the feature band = 47.5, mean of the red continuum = 48.1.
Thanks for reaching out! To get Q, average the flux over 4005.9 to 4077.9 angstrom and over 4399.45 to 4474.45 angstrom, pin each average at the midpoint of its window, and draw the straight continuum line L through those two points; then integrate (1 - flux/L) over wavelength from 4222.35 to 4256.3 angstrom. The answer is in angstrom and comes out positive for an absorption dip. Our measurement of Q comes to 8.7 angstrom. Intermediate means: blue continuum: 80.1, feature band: 47.3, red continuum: 47.2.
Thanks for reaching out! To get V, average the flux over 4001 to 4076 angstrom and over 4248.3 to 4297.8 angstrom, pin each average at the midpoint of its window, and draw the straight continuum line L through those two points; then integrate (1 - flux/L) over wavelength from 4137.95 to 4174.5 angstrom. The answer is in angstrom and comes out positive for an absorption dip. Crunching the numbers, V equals 9.9 angstrom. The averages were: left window 81.3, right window 47.6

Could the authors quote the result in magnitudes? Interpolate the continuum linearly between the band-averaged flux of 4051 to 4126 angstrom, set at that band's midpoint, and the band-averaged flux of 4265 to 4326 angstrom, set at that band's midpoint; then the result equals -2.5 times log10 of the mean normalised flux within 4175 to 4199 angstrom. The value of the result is 0.12 mag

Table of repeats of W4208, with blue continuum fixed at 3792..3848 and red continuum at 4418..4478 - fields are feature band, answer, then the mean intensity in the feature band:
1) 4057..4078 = -0.172 mag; 62.9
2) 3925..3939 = -0.127 mag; 63.2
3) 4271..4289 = 0.052 mag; 47.4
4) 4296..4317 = 0.027 mag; 48.1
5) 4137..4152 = 0.048 mag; 50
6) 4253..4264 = 0.083 mag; 46.5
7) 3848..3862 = 0.002 mag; 57.6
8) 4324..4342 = 0.004 mag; 48.6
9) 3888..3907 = -0.165 mag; 66.3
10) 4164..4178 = 0.160 mag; 44.7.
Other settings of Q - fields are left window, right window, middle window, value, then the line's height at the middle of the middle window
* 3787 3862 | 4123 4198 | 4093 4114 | -2.7 angstrom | 49.6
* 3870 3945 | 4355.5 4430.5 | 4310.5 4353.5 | 0.7 angstrom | 51.1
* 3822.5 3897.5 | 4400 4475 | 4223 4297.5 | 4.7 angstrom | 50.6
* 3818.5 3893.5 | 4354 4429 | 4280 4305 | 1.5 angstrom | 51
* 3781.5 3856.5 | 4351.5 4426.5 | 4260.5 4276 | 1.4 angstrom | 51.6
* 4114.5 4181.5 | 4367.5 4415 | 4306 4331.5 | 0.6 angstrom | 49.7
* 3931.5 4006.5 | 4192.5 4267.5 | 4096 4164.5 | 8.4 angstrom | 58.3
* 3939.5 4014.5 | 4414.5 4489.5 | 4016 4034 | -4.2 angstrom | 76.2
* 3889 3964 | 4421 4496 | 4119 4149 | 4.5 angstrom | 58.6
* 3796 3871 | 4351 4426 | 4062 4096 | -3.1 angstrom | 54.2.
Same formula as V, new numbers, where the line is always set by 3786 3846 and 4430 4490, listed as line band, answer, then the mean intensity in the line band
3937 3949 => -1.7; 63.7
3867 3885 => -0.4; 58.4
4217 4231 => 1.3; 45.9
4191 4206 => 1.1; 47.4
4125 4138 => 0.7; 49.6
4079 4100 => -1.8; 57.5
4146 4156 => 0.3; 50.3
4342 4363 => -1.5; 51.5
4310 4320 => -0.3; 50.3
